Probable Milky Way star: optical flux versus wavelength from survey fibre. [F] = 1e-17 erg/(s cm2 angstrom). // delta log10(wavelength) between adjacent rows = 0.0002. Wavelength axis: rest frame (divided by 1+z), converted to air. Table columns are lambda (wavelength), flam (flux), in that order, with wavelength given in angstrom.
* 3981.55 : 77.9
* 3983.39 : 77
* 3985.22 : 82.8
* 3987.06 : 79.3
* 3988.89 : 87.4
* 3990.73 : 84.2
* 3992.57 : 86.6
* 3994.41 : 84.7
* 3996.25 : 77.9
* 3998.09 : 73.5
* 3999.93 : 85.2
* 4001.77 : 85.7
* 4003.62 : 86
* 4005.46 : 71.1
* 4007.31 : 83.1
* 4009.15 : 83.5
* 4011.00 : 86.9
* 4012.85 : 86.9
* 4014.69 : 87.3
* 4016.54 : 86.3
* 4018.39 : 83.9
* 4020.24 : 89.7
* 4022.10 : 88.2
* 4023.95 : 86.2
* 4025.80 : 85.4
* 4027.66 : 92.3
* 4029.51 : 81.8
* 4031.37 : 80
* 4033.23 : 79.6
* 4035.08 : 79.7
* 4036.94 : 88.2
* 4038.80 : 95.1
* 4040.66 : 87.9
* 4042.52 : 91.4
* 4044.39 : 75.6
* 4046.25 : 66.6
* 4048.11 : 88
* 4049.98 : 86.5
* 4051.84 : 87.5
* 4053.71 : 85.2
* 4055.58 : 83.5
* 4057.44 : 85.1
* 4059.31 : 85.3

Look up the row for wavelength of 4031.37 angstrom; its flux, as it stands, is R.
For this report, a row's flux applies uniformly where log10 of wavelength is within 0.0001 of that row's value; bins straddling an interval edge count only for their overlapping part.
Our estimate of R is 80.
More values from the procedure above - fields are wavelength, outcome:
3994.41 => 84.7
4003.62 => 86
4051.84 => 87.5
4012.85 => 86.9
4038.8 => 95.1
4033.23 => 79.6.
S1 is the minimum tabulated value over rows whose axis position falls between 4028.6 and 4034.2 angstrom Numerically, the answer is 79.6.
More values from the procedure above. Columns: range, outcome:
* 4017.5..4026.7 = 83.9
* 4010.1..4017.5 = 86.3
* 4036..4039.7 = 88.2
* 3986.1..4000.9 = 73.5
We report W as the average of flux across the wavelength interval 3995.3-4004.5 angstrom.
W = 81.6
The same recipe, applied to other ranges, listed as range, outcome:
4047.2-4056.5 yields 86.1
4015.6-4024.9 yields 86.8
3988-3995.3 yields 85.7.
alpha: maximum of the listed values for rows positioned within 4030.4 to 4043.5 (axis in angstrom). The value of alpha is 95.1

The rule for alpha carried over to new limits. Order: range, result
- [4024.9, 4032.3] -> 92.3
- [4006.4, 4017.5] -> 87.3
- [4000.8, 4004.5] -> 86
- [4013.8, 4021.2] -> 89.7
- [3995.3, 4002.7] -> 85.7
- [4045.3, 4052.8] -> 88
